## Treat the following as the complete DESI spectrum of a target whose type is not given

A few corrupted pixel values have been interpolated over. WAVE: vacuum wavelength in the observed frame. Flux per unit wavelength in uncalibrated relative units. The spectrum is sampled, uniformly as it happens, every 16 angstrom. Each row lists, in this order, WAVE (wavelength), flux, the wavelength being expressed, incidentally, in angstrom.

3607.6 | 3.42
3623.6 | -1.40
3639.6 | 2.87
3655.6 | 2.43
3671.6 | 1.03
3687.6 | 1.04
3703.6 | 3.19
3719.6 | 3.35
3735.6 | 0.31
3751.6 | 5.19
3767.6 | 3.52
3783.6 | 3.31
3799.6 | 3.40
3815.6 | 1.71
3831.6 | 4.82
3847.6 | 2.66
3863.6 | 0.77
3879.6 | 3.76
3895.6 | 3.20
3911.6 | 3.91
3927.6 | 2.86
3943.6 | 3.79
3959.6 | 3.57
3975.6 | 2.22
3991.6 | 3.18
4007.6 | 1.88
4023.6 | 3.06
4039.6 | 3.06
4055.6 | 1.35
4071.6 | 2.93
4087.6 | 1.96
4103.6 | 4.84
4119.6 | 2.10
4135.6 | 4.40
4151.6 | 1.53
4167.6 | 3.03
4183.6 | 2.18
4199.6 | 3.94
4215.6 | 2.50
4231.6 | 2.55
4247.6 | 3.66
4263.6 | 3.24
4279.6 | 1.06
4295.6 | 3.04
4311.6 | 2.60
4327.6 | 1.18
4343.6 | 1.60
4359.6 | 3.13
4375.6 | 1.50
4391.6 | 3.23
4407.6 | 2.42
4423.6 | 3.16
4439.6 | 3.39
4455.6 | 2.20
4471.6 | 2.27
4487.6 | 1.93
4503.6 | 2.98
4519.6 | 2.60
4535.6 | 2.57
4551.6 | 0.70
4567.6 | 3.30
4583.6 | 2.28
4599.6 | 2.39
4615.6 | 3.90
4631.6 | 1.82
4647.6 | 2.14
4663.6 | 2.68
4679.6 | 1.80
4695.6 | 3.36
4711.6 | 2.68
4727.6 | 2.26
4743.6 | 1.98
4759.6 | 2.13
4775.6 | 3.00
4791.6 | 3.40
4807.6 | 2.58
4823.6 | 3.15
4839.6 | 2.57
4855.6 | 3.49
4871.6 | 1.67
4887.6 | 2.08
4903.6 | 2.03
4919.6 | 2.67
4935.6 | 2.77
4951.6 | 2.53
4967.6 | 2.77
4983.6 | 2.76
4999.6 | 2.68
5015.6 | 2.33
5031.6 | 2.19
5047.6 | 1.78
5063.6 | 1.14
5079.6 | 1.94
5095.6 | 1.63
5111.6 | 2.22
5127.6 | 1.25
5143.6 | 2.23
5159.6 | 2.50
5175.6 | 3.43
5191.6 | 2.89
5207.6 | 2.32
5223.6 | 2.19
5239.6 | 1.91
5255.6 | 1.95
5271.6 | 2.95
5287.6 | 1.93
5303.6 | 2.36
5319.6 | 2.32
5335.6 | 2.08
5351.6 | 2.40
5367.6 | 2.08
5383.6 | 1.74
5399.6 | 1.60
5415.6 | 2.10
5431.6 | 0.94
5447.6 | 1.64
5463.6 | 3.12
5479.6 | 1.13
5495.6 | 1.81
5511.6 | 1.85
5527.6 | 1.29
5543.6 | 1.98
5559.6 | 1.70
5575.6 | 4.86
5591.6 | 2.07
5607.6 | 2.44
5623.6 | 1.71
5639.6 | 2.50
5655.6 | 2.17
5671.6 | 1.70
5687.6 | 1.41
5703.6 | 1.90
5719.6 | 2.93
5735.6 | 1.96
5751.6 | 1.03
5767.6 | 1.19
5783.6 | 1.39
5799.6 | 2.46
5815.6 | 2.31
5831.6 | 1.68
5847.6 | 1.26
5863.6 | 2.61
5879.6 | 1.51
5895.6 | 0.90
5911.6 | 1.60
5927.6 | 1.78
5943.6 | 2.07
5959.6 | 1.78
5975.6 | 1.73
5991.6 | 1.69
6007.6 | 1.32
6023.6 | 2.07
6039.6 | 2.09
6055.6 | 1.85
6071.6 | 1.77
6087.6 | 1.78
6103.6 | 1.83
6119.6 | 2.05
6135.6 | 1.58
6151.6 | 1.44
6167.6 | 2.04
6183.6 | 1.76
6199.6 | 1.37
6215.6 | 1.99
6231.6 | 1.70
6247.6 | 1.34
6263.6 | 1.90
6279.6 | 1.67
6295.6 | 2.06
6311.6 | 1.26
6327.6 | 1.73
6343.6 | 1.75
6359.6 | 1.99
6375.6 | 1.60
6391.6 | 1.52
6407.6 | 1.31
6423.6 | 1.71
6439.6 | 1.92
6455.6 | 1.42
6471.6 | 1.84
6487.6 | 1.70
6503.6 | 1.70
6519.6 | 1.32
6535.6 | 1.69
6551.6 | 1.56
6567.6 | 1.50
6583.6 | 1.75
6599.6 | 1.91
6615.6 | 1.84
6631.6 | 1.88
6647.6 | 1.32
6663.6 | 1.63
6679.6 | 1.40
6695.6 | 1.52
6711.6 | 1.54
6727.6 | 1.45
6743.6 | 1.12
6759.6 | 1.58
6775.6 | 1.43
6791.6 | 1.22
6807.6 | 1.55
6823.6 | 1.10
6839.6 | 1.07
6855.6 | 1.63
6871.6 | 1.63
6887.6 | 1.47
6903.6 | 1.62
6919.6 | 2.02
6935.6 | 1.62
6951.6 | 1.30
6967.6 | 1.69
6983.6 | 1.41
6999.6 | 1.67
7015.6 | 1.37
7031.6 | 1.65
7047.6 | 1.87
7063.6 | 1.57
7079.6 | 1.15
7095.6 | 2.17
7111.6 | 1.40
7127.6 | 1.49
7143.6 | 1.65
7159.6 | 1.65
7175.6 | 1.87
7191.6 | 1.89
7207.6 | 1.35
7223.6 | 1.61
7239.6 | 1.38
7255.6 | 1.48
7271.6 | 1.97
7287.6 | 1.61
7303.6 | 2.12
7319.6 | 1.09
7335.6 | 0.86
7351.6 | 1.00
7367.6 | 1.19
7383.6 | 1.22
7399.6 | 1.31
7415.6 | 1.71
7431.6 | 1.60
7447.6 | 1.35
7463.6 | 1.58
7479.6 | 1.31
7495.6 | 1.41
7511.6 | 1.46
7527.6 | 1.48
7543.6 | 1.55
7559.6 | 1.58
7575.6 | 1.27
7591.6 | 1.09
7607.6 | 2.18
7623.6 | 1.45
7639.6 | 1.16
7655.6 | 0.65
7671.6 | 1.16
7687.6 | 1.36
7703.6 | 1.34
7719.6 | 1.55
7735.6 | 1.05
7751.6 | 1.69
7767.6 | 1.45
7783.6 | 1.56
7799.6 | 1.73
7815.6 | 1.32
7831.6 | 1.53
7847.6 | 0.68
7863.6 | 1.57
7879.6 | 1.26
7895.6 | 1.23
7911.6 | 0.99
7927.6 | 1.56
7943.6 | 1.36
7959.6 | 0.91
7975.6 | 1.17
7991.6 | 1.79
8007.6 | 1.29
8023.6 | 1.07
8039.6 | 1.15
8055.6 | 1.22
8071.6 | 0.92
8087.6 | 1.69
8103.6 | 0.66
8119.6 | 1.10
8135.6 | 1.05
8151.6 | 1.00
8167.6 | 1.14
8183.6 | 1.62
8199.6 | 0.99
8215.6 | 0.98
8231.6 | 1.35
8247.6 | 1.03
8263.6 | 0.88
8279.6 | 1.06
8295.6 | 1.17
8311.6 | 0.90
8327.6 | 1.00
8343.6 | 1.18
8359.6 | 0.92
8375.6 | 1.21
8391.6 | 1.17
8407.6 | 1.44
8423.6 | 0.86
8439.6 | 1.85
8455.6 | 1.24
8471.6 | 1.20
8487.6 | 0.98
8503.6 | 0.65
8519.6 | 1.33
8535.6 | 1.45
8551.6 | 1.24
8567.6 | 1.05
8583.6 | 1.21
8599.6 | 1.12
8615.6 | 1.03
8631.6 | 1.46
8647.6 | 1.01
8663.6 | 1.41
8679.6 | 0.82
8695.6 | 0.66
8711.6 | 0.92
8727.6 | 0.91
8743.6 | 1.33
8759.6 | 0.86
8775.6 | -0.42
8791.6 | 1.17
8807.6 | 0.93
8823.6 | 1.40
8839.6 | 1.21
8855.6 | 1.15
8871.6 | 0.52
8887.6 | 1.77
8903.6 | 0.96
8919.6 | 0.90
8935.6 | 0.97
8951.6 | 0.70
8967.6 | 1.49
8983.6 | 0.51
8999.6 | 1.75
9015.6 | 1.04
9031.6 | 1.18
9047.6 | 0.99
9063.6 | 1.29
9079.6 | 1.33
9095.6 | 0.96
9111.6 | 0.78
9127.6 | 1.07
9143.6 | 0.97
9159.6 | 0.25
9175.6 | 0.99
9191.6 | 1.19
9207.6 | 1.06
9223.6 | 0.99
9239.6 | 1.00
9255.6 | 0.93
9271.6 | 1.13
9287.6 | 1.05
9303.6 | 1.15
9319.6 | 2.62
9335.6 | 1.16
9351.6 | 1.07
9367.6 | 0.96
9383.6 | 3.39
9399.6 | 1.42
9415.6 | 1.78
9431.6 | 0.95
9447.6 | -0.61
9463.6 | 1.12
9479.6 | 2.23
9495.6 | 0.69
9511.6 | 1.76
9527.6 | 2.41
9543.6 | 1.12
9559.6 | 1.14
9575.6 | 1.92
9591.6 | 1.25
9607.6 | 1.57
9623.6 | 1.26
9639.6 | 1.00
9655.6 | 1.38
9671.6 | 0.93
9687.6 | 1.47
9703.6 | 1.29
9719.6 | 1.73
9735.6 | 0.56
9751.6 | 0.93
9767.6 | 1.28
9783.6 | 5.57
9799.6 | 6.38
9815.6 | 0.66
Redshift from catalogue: 1.63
